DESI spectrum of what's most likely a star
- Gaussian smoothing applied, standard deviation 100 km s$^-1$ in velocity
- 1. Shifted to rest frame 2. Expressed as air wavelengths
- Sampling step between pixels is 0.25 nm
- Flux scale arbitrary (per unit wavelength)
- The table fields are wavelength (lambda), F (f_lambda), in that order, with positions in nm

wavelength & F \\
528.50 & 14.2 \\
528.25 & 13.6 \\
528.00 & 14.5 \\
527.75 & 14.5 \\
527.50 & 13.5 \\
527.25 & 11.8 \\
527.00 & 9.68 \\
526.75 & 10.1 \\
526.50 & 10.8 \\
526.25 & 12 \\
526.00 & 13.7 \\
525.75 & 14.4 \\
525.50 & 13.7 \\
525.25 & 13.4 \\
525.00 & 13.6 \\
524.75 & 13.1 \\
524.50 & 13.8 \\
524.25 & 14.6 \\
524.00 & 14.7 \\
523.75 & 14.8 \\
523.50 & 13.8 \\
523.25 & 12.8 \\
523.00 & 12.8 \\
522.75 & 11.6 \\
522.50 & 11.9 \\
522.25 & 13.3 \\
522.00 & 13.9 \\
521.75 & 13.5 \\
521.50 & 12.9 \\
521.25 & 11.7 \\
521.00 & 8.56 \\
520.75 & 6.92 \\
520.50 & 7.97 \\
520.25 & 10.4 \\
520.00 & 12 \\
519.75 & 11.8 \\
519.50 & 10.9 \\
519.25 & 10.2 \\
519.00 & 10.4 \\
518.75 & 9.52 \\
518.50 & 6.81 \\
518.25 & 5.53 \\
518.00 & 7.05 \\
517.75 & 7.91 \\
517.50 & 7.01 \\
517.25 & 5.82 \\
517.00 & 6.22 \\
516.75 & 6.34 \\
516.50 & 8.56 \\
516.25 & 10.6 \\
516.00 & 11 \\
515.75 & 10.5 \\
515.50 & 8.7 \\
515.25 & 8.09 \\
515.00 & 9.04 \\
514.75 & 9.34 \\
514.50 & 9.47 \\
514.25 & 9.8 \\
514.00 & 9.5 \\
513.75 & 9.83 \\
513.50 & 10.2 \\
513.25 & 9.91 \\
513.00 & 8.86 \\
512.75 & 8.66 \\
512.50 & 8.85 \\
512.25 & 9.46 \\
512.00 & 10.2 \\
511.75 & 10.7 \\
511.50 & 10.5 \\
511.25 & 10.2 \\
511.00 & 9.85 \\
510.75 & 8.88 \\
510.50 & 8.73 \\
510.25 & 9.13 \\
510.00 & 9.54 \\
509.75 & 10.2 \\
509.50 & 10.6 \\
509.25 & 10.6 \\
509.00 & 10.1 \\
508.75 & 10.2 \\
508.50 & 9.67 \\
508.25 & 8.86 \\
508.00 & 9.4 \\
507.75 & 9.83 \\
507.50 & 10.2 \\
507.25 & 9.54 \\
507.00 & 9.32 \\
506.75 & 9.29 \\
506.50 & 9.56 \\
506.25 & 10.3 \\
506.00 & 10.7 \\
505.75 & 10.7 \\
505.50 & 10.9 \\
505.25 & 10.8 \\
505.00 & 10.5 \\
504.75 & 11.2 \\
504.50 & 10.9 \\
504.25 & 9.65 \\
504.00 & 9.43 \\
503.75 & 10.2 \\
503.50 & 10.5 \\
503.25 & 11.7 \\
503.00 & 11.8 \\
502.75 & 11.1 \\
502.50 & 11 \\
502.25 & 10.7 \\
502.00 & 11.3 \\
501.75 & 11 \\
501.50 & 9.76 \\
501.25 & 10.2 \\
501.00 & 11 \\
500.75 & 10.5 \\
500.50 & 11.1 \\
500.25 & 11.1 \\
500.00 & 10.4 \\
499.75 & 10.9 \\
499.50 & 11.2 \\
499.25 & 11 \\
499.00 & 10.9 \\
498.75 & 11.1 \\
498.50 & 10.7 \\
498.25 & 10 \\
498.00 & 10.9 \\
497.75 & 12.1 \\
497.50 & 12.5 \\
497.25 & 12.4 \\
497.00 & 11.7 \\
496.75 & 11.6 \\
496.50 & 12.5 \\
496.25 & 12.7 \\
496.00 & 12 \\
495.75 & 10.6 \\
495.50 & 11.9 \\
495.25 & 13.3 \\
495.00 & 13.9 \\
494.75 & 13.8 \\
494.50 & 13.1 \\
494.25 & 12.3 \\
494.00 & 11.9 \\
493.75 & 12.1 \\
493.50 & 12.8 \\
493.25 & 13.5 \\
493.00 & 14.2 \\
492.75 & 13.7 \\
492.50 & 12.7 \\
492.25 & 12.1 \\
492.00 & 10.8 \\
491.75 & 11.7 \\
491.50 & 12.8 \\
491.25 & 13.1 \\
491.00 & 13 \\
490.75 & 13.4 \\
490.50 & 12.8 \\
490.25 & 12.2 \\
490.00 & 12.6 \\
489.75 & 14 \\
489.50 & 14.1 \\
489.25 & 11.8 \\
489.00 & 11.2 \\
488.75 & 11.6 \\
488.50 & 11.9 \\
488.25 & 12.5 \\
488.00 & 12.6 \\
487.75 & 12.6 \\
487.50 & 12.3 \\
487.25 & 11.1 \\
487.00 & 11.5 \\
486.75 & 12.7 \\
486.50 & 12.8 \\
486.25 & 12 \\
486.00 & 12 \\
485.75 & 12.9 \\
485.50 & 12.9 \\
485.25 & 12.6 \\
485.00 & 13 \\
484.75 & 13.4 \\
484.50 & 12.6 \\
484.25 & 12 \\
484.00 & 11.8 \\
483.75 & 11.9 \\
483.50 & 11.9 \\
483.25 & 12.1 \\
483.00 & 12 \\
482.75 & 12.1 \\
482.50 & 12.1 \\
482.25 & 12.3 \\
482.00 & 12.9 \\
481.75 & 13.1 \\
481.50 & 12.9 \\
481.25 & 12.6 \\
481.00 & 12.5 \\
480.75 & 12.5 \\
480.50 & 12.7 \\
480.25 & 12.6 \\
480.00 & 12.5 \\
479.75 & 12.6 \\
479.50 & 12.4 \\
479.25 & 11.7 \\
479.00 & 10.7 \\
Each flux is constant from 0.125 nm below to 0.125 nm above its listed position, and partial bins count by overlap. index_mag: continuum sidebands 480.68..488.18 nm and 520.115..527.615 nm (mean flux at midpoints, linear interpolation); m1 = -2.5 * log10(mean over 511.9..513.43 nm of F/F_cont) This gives 0.30 mag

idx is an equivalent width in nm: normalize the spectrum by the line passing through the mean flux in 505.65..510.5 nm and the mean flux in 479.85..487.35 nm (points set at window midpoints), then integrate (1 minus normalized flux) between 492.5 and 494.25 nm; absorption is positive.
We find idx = -0.24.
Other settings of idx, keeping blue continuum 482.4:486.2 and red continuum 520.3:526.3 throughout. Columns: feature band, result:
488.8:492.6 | -0.043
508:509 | 0.232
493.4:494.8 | -0.021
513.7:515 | 0.315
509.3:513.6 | 0.978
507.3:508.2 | 0.202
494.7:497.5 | 0.014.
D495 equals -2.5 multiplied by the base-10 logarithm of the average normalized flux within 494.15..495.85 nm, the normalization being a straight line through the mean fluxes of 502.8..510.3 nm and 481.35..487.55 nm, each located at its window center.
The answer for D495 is -0.13 mag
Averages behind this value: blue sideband 12.4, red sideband 10.2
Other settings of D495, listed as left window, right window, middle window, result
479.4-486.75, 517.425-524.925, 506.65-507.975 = 0.20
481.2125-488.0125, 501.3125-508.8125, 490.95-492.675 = -0.06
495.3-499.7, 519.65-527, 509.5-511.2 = 0.25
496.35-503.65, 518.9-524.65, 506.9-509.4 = 0.17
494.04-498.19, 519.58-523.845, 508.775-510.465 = 0.20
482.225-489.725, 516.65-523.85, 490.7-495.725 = -0.08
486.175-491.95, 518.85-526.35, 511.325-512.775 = 0.25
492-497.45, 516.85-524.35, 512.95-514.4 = 0.14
